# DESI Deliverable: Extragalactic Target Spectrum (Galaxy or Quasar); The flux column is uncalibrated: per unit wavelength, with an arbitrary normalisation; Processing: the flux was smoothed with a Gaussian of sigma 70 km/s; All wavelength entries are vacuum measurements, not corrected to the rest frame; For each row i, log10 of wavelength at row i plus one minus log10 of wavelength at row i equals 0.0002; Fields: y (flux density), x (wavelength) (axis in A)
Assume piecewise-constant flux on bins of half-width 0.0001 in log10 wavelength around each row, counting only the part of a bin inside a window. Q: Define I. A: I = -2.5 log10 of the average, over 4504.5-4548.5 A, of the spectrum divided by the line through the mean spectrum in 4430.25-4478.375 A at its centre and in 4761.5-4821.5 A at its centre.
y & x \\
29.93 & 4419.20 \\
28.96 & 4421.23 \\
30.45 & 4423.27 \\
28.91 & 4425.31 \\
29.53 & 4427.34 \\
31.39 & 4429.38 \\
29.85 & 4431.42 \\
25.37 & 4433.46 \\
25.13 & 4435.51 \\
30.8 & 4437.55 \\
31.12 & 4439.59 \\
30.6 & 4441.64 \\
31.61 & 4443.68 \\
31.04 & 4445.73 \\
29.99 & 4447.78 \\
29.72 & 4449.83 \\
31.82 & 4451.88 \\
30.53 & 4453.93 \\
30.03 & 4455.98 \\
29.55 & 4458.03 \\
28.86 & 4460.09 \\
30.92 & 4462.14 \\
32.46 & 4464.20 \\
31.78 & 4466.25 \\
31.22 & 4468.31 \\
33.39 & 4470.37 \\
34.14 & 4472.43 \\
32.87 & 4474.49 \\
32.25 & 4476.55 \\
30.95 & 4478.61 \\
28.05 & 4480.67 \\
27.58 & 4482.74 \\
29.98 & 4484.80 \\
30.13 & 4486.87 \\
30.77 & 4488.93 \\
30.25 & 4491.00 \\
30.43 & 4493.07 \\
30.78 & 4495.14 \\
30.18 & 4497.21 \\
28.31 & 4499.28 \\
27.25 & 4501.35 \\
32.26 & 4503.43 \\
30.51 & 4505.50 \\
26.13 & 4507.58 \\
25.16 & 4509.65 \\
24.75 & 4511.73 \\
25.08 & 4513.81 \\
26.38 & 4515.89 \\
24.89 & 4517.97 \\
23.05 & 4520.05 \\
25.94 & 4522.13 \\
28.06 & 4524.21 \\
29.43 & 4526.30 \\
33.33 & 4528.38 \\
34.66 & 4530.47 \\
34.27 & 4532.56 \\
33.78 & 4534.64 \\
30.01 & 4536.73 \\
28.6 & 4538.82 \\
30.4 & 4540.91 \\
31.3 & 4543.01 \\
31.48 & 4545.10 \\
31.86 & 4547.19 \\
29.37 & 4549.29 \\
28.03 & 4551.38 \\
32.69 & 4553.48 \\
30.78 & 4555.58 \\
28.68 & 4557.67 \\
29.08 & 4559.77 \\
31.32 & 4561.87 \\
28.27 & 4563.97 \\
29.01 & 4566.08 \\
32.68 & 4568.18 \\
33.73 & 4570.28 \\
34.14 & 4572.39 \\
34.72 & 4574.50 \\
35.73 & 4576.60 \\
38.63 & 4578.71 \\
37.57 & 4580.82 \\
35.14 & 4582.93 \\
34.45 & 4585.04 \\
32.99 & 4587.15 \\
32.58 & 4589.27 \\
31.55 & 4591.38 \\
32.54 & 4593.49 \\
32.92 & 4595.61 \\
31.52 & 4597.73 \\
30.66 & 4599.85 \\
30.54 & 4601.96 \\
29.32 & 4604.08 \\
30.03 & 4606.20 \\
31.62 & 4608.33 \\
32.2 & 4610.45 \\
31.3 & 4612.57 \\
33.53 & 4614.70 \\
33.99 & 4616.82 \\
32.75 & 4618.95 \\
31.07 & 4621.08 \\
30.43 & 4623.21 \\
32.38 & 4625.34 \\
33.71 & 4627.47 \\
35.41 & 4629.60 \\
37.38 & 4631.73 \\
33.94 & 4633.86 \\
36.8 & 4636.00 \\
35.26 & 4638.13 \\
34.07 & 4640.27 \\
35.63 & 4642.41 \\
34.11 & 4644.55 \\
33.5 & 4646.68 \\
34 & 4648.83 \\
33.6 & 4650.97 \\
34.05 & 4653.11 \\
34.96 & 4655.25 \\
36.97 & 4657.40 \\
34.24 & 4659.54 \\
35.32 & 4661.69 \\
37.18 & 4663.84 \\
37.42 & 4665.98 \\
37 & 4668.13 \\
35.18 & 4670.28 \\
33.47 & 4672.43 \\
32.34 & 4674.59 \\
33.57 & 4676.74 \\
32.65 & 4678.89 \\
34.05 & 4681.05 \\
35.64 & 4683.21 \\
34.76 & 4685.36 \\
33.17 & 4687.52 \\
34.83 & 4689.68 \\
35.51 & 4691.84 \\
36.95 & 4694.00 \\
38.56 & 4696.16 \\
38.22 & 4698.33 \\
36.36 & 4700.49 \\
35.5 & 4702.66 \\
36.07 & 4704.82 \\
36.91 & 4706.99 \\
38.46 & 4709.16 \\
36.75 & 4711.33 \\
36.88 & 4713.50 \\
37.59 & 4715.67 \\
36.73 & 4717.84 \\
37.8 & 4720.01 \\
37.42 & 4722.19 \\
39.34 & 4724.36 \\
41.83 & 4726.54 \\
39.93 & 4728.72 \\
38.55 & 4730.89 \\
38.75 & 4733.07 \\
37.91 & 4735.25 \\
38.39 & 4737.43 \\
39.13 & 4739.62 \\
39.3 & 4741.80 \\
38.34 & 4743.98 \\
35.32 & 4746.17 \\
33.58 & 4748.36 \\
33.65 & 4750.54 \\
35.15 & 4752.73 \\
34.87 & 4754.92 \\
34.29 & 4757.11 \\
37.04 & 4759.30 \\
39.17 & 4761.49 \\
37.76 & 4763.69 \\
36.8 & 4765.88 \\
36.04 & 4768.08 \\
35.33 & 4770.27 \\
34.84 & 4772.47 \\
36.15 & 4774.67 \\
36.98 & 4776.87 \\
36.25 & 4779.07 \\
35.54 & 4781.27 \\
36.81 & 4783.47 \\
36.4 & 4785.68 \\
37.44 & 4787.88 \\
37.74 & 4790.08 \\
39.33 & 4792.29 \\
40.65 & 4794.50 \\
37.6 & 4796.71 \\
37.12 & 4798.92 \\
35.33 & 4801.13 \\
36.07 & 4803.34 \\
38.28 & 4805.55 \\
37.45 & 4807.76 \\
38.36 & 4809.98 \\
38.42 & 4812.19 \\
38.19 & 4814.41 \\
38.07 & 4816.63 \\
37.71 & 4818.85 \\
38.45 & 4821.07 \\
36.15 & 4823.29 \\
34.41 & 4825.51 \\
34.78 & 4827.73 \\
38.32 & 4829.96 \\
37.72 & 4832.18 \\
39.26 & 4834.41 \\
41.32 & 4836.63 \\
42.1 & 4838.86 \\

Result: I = 0.110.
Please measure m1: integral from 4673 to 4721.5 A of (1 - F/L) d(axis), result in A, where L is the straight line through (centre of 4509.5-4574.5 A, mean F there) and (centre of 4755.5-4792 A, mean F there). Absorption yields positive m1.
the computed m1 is -2.1 A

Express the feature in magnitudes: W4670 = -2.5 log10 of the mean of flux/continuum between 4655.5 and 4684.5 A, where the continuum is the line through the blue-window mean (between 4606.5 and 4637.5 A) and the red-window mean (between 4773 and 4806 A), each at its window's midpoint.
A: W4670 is -0.02 mag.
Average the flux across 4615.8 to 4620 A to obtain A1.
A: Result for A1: 33.3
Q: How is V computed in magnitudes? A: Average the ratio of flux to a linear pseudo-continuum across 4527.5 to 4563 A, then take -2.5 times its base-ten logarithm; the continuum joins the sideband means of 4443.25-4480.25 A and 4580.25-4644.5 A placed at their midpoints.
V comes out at 0.04 mag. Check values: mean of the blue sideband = 31.2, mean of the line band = 31.1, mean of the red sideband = 33.1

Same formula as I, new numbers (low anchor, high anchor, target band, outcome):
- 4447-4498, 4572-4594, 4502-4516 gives 0.18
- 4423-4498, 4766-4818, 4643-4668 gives -0.02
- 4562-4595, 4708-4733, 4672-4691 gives 0.10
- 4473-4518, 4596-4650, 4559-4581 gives -0.06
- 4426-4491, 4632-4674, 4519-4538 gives 0.06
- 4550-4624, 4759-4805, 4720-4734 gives -0.10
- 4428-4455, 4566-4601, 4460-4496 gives 0.00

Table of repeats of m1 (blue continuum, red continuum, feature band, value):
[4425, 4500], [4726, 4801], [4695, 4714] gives -0.7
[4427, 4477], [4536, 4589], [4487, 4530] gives 4.2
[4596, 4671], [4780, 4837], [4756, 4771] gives 0.0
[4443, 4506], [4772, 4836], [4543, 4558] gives 0.7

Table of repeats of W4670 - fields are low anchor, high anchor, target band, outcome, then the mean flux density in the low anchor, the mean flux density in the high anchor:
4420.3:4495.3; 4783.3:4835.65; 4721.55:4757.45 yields -0.041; 30.4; 37.5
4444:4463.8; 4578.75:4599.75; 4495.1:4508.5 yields 0.080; 30.4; 33.6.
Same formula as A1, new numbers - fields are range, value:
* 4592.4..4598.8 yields 32.3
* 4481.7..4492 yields 29.7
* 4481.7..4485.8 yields 28.8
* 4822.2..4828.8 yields 35.1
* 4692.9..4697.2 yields 37.8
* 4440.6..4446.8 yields 31.1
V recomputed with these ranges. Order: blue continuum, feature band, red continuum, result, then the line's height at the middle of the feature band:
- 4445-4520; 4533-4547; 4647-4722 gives 0.01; 31.3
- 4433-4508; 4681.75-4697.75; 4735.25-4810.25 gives -0.02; 35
